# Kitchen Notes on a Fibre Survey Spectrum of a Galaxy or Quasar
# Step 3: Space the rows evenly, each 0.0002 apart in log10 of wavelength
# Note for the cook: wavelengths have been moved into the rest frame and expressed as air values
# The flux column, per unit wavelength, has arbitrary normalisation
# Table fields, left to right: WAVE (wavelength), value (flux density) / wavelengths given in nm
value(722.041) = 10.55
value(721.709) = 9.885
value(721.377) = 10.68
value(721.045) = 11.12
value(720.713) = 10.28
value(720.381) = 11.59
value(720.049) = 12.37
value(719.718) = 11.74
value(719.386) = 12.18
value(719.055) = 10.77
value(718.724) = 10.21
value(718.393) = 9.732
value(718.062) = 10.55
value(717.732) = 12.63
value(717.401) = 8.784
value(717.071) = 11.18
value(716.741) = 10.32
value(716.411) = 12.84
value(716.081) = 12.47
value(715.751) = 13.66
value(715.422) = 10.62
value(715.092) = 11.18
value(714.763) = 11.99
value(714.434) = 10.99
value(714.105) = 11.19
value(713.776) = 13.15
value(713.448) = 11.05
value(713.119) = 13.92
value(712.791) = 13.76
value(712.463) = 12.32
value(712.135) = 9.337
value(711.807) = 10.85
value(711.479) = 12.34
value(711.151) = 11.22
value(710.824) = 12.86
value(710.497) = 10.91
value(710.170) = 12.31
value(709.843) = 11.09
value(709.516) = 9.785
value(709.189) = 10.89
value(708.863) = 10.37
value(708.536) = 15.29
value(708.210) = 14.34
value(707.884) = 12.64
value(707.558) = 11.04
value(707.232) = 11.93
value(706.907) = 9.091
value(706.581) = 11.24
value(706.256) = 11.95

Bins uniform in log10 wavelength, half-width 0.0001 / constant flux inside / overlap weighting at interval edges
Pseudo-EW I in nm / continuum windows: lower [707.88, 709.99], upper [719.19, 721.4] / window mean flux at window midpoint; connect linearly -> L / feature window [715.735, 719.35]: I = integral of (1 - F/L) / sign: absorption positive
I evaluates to 0.147 nm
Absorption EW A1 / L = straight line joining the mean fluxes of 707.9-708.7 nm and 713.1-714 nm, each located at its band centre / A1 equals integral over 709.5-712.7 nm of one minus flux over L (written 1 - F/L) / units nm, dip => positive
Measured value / 0.457 nm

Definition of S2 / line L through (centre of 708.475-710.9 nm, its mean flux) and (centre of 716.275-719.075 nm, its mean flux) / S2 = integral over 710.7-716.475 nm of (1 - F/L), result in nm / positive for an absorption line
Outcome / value -0.43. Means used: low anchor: 11.5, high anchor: 10.8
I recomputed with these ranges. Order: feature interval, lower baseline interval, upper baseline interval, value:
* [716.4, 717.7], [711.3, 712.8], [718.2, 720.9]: 0.06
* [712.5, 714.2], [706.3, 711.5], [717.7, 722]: -0.18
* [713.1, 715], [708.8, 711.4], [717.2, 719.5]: -0.16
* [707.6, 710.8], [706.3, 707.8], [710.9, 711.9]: -0.18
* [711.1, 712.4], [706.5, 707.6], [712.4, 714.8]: 0.09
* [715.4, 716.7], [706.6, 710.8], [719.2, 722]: -0.12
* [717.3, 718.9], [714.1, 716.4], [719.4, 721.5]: 0.16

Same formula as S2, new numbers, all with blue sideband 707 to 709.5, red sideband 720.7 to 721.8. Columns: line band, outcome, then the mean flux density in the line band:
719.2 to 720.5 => -0.149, 12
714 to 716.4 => -0.113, 11.8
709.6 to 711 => 0.023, 11.7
